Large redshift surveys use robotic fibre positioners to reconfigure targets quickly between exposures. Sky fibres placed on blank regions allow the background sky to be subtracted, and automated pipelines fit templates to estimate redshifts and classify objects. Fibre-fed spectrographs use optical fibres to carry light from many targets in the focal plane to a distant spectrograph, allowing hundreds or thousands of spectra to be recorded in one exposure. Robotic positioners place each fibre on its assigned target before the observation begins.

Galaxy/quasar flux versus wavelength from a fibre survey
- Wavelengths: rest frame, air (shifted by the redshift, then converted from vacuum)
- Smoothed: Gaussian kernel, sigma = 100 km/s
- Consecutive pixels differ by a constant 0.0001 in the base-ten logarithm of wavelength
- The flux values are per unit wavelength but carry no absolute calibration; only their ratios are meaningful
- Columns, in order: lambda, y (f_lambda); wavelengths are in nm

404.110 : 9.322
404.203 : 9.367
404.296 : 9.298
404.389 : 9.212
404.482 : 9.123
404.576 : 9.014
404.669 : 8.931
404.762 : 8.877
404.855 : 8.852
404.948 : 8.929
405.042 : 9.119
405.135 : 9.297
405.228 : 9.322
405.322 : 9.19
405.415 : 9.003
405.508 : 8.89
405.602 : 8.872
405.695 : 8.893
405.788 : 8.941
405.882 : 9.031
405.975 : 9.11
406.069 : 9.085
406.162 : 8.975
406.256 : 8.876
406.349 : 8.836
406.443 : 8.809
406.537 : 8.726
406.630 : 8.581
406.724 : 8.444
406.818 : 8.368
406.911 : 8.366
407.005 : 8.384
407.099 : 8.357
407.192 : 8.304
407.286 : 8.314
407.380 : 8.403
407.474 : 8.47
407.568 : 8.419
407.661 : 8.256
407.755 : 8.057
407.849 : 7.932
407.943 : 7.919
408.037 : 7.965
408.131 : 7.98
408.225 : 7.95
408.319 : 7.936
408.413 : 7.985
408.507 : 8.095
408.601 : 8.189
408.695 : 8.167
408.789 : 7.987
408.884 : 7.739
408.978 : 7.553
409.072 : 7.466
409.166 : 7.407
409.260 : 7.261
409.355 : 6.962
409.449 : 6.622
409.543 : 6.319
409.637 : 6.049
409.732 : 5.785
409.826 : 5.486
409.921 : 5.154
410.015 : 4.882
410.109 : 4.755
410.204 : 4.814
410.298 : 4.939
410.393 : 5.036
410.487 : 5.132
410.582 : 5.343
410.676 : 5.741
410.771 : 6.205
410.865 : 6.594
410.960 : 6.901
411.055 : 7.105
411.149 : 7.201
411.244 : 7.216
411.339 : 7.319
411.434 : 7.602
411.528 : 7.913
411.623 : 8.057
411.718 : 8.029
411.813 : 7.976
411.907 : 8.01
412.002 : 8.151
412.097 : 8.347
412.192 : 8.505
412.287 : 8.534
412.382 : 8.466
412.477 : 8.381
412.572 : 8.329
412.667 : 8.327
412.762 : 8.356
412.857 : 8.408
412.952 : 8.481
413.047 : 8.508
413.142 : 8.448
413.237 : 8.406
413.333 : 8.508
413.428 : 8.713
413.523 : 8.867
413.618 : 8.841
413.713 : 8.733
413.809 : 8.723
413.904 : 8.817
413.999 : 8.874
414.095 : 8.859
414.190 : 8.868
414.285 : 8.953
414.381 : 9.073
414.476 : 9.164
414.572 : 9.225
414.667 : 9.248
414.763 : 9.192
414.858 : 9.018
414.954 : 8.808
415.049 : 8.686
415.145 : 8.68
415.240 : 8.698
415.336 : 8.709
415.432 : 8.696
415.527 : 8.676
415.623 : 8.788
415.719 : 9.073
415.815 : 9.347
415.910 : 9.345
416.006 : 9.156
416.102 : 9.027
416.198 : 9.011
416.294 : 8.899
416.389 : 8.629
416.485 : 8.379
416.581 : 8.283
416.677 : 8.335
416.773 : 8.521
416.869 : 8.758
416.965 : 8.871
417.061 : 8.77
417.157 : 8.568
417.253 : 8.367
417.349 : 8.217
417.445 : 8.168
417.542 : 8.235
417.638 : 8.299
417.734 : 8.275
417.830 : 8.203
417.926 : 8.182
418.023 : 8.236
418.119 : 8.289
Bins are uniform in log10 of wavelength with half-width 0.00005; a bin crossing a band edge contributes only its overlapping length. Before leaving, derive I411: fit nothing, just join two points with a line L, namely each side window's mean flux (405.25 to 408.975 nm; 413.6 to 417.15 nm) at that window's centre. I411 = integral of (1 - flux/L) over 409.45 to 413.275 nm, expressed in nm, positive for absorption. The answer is 0.70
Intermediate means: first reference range 8.45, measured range 7.08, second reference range 8.85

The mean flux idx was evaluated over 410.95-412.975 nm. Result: 8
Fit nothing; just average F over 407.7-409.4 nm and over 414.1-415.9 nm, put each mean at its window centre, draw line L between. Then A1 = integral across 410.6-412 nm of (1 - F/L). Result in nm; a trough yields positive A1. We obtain 0.175 nm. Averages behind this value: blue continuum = 7.81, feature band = 7.27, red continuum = 8.95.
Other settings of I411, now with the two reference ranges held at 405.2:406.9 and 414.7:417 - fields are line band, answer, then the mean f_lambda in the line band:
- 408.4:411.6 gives 0.81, 6.61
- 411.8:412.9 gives 0.06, 8.33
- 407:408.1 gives 0.08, 8.22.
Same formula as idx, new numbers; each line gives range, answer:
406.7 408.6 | 8.19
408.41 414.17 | 7.44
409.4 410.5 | 5.43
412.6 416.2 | 8.82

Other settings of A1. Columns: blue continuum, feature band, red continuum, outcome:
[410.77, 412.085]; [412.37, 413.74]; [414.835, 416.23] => -0.08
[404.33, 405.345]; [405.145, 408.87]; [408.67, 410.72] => -0.35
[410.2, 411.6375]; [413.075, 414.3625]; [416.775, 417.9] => -0.25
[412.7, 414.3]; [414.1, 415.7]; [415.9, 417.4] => -0.04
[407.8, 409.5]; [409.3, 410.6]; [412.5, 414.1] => 0.40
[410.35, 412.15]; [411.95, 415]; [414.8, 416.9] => -0.31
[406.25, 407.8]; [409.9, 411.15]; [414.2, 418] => 0.42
